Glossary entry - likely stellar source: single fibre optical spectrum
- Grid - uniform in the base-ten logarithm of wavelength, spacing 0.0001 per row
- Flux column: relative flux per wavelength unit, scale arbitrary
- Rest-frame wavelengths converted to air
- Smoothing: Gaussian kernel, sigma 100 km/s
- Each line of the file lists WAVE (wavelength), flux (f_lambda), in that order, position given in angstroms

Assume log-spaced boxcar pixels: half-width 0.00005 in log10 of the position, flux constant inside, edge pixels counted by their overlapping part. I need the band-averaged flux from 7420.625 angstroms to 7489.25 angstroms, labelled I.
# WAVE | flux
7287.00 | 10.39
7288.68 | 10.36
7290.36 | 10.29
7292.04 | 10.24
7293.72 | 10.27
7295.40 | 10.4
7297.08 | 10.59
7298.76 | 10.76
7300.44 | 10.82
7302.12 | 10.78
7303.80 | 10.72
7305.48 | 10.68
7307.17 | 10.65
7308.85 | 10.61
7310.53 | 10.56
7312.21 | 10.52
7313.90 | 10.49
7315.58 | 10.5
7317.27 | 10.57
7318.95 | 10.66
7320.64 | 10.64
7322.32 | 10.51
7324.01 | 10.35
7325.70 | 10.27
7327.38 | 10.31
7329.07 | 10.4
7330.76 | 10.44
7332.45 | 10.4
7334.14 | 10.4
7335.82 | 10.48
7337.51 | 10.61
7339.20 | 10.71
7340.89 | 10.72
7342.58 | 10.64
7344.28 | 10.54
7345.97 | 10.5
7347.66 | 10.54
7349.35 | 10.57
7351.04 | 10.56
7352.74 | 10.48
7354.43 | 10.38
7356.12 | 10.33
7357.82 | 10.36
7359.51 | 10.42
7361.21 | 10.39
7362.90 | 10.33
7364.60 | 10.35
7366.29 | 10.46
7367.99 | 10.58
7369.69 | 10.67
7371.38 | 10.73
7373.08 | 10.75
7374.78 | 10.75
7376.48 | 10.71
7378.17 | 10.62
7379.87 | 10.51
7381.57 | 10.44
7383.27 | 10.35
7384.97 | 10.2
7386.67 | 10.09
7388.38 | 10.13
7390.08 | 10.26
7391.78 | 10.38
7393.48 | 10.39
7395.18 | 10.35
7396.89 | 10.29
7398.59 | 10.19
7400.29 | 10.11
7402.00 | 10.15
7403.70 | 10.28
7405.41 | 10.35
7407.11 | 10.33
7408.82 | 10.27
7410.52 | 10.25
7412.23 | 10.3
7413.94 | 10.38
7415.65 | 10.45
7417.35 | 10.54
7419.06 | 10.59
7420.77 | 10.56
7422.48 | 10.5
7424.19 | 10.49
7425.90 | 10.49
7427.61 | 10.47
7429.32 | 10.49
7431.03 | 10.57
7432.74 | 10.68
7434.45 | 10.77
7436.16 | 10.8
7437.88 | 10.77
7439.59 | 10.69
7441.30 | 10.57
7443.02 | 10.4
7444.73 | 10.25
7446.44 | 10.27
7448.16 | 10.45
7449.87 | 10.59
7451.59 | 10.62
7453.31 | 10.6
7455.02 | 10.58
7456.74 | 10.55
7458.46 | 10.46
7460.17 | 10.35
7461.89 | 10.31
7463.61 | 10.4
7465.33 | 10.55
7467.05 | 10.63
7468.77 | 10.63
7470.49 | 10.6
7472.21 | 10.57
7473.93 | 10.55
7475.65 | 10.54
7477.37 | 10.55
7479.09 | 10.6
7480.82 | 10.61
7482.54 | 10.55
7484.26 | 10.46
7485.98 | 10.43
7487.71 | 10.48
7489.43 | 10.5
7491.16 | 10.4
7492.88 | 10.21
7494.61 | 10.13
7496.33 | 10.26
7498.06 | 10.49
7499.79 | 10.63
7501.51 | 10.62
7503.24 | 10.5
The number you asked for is 10.5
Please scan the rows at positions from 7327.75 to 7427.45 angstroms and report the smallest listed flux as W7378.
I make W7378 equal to 10.09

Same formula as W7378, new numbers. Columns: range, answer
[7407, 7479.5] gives 10.25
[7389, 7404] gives 10.11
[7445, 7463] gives 10.27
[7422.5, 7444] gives 10.4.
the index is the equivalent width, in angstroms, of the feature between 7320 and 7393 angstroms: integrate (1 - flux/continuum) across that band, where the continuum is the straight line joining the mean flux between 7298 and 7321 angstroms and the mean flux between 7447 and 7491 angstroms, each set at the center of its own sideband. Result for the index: 0.9 angstroms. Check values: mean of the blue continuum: 10.6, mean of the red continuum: 10.5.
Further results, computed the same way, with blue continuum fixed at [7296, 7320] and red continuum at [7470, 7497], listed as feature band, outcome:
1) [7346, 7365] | 0.3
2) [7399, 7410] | 0.3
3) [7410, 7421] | 0.1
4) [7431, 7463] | -0.1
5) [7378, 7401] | 0.6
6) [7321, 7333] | 0.3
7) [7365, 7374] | 0.0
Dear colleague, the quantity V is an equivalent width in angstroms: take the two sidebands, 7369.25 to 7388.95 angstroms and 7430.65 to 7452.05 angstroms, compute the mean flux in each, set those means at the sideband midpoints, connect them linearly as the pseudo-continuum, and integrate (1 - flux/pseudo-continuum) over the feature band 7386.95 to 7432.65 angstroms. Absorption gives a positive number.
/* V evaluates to 0.7 angstroms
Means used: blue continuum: 10.5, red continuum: 10.6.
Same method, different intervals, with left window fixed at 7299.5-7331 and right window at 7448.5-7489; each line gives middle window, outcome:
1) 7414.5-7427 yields 0.0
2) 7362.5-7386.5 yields 0.1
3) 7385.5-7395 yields 0.3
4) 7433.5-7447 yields 0.0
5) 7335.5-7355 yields 0.0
